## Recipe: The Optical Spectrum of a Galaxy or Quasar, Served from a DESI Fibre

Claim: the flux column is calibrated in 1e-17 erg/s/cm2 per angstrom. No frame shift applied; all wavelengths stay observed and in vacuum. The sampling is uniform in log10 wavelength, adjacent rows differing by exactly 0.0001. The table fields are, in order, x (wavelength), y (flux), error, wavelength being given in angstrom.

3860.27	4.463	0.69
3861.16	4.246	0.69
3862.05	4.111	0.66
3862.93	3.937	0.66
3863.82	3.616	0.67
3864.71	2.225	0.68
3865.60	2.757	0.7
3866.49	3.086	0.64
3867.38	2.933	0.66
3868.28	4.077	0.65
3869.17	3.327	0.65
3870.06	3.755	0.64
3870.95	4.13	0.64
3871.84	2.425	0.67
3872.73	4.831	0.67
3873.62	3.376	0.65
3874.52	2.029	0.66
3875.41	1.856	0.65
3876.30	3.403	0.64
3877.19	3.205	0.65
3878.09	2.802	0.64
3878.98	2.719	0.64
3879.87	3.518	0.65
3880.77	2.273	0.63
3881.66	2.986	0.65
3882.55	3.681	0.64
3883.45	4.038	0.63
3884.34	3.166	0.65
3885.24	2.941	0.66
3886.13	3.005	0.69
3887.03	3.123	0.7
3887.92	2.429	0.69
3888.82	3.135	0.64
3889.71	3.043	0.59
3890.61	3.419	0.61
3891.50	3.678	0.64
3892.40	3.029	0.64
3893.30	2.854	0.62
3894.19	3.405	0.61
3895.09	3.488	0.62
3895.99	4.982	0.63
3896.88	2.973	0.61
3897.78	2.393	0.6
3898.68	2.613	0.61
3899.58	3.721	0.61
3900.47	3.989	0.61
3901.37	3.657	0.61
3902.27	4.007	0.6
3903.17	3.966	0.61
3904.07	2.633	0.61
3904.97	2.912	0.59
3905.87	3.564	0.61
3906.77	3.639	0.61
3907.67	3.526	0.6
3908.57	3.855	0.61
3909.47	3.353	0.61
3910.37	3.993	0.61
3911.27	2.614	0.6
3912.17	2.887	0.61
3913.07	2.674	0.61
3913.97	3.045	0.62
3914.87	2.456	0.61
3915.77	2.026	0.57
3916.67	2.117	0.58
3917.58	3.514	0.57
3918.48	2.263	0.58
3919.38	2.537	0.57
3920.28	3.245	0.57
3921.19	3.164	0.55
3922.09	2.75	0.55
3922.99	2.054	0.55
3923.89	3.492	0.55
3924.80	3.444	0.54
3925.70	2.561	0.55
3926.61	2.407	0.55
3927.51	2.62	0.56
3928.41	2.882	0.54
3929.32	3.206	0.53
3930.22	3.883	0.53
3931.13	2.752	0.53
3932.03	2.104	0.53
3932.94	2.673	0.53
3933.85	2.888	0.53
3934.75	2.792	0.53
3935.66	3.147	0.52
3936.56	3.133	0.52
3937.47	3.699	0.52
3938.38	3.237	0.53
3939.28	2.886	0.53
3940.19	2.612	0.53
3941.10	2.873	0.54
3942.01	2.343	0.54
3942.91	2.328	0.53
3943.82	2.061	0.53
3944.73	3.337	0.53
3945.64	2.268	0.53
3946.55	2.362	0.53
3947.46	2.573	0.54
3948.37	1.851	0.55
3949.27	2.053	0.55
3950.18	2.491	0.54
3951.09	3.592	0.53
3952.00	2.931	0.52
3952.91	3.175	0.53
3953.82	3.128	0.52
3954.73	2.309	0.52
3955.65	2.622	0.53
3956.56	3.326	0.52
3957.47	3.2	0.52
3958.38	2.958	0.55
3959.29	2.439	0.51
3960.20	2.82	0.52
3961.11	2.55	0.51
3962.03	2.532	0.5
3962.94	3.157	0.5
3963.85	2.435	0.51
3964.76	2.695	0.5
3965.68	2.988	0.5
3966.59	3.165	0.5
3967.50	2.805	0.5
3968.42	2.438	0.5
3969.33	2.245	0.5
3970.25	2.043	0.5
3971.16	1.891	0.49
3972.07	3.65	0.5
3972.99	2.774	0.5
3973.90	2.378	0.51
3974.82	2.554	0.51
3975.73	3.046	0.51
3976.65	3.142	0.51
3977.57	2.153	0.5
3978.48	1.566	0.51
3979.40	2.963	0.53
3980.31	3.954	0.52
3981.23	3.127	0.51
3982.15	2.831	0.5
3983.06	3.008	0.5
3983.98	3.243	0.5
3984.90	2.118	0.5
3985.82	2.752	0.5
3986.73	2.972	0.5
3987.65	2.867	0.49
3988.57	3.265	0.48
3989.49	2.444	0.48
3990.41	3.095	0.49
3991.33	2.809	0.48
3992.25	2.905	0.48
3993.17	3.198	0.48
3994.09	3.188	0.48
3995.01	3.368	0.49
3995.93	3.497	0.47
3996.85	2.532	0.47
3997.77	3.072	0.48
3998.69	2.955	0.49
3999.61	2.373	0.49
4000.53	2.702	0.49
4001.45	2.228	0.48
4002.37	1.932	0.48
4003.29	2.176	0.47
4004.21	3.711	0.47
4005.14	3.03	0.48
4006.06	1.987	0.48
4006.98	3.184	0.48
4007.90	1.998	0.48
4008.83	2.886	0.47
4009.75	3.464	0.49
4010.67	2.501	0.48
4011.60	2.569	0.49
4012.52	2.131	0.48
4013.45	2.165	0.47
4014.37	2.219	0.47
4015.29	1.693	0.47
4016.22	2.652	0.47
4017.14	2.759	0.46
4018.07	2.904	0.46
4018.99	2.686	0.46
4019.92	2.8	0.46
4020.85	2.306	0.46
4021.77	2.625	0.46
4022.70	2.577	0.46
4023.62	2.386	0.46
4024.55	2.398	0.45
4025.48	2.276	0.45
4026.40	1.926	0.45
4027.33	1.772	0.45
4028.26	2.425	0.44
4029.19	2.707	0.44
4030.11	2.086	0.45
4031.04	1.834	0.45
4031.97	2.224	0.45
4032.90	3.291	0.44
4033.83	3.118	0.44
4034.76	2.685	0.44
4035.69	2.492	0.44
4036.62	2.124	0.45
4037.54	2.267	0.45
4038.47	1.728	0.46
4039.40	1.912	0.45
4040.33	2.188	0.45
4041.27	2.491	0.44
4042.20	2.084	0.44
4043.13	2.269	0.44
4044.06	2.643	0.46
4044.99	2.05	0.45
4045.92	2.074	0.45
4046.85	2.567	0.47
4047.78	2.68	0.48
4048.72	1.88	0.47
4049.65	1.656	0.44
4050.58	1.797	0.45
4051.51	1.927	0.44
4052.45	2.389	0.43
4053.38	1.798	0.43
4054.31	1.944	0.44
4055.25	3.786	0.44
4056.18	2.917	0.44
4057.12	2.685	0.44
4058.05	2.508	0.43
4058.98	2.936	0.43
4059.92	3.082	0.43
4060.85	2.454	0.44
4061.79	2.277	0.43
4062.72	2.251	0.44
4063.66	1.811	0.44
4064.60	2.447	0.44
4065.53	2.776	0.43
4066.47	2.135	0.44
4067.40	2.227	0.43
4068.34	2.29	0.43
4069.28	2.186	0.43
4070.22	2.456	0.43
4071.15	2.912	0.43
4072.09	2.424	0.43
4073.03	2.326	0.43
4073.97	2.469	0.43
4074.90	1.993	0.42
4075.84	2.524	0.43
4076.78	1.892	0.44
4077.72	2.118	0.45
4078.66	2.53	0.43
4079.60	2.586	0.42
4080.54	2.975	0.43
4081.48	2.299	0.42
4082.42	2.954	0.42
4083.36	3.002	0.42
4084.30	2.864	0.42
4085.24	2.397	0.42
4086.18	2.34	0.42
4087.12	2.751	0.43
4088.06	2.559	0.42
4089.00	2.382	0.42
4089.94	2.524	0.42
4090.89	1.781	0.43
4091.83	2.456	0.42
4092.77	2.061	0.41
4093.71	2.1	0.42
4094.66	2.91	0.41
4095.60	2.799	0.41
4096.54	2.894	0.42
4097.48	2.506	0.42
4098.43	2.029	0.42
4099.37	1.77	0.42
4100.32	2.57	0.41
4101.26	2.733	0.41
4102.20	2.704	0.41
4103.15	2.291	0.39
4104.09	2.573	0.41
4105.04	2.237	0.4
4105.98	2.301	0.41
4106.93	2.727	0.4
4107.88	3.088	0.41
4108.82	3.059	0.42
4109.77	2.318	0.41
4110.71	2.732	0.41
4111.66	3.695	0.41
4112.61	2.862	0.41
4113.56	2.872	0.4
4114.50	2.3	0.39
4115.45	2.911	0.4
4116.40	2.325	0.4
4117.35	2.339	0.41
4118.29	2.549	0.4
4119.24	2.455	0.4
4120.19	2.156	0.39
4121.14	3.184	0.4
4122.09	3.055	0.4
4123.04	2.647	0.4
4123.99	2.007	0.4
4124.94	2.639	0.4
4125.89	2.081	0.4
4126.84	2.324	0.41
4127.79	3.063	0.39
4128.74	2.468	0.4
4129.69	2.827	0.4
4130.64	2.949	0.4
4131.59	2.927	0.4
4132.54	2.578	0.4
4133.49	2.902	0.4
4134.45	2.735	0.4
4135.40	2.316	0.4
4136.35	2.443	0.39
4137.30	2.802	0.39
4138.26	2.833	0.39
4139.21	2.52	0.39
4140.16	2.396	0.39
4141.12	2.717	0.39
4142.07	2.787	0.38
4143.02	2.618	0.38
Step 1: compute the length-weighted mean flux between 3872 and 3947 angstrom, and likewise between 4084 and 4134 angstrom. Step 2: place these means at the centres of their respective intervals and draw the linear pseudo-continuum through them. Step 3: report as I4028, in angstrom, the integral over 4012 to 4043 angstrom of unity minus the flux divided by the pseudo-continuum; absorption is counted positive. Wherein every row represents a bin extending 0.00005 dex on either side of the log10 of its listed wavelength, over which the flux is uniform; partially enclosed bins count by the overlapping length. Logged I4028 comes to 4.5 angstrom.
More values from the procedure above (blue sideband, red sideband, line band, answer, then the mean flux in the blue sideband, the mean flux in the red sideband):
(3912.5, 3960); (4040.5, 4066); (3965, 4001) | -2.8 angstrom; 2.78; 2.37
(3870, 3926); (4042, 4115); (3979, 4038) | 1.6 angstrom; 3.15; 2.47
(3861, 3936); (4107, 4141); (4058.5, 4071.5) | 1.6 angstrom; 3.14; 2.67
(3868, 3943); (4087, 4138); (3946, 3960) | 1.2 angstrom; 3.1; 2.58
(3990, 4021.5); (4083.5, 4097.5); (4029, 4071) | 3.8 angstrom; 2.7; 2.5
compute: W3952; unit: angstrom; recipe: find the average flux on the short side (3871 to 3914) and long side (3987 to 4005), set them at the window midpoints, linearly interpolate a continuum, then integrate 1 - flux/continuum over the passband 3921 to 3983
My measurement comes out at 5.1 angstrom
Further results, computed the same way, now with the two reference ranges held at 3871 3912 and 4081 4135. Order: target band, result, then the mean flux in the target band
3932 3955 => 2.7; 2.74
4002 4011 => 0.6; 2.7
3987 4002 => 0.2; 2.9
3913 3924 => 1.7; 2.7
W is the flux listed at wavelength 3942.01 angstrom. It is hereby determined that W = 2.343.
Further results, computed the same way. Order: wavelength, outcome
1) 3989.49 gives 2.444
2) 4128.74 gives 2.468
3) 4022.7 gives 2.577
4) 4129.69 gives 2.827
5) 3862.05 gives 4.111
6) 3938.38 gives 3.237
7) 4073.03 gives 2.326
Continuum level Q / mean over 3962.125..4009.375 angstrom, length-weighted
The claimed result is 2.77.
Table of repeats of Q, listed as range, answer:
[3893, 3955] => 2.97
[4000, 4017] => 2.52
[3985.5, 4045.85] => 2.56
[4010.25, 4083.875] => 2.39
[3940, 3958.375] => 2.68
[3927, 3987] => 2.77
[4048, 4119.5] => 2.48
